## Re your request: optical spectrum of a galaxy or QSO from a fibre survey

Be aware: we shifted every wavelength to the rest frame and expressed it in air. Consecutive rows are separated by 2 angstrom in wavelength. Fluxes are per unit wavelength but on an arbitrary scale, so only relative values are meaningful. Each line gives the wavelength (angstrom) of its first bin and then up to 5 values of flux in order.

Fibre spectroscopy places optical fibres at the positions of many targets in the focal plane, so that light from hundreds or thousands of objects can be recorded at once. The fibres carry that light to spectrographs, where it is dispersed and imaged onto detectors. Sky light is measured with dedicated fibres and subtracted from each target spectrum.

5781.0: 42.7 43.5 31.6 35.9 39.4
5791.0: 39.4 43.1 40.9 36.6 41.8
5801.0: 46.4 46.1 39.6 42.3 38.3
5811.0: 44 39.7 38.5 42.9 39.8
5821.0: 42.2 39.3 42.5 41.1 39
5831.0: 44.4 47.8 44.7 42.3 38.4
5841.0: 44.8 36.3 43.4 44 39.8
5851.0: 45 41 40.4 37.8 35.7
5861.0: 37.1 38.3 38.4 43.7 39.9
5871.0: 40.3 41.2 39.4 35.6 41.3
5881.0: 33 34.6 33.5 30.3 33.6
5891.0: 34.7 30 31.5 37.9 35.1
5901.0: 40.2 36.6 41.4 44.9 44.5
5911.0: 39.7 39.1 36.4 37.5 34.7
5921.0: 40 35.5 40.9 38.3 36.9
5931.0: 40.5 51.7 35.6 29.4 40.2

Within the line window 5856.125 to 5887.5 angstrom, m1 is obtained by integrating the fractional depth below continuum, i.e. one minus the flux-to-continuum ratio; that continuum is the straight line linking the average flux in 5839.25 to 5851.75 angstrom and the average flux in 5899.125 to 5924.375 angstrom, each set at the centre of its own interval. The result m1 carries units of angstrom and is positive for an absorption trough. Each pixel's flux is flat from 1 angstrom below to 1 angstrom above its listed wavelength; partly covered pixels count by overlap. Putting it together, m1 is 2.5 angstrom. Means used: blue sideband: 41.9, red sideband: 39.1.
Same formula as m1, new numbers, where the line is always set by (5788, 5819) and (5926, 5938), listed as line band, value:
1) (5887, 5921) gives 1.8 angstrom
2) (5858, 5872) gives 0.3 angstrom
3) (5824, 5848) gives -1.1 angstrom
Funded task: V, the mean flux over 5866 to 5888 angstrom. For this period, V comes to 37.5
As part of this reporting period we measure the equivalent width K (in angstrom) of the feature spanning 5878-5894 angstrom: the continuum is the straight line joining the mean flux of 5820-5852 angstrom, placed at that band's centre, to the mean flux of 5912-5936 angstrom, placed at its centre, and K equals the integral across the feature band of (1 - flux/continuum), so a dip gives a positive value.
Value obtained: 2.57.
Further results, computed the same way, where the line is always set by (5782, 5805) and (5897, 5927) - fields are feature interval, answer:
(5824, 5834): -0.7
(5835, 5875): -0.8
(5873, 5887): 1.1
